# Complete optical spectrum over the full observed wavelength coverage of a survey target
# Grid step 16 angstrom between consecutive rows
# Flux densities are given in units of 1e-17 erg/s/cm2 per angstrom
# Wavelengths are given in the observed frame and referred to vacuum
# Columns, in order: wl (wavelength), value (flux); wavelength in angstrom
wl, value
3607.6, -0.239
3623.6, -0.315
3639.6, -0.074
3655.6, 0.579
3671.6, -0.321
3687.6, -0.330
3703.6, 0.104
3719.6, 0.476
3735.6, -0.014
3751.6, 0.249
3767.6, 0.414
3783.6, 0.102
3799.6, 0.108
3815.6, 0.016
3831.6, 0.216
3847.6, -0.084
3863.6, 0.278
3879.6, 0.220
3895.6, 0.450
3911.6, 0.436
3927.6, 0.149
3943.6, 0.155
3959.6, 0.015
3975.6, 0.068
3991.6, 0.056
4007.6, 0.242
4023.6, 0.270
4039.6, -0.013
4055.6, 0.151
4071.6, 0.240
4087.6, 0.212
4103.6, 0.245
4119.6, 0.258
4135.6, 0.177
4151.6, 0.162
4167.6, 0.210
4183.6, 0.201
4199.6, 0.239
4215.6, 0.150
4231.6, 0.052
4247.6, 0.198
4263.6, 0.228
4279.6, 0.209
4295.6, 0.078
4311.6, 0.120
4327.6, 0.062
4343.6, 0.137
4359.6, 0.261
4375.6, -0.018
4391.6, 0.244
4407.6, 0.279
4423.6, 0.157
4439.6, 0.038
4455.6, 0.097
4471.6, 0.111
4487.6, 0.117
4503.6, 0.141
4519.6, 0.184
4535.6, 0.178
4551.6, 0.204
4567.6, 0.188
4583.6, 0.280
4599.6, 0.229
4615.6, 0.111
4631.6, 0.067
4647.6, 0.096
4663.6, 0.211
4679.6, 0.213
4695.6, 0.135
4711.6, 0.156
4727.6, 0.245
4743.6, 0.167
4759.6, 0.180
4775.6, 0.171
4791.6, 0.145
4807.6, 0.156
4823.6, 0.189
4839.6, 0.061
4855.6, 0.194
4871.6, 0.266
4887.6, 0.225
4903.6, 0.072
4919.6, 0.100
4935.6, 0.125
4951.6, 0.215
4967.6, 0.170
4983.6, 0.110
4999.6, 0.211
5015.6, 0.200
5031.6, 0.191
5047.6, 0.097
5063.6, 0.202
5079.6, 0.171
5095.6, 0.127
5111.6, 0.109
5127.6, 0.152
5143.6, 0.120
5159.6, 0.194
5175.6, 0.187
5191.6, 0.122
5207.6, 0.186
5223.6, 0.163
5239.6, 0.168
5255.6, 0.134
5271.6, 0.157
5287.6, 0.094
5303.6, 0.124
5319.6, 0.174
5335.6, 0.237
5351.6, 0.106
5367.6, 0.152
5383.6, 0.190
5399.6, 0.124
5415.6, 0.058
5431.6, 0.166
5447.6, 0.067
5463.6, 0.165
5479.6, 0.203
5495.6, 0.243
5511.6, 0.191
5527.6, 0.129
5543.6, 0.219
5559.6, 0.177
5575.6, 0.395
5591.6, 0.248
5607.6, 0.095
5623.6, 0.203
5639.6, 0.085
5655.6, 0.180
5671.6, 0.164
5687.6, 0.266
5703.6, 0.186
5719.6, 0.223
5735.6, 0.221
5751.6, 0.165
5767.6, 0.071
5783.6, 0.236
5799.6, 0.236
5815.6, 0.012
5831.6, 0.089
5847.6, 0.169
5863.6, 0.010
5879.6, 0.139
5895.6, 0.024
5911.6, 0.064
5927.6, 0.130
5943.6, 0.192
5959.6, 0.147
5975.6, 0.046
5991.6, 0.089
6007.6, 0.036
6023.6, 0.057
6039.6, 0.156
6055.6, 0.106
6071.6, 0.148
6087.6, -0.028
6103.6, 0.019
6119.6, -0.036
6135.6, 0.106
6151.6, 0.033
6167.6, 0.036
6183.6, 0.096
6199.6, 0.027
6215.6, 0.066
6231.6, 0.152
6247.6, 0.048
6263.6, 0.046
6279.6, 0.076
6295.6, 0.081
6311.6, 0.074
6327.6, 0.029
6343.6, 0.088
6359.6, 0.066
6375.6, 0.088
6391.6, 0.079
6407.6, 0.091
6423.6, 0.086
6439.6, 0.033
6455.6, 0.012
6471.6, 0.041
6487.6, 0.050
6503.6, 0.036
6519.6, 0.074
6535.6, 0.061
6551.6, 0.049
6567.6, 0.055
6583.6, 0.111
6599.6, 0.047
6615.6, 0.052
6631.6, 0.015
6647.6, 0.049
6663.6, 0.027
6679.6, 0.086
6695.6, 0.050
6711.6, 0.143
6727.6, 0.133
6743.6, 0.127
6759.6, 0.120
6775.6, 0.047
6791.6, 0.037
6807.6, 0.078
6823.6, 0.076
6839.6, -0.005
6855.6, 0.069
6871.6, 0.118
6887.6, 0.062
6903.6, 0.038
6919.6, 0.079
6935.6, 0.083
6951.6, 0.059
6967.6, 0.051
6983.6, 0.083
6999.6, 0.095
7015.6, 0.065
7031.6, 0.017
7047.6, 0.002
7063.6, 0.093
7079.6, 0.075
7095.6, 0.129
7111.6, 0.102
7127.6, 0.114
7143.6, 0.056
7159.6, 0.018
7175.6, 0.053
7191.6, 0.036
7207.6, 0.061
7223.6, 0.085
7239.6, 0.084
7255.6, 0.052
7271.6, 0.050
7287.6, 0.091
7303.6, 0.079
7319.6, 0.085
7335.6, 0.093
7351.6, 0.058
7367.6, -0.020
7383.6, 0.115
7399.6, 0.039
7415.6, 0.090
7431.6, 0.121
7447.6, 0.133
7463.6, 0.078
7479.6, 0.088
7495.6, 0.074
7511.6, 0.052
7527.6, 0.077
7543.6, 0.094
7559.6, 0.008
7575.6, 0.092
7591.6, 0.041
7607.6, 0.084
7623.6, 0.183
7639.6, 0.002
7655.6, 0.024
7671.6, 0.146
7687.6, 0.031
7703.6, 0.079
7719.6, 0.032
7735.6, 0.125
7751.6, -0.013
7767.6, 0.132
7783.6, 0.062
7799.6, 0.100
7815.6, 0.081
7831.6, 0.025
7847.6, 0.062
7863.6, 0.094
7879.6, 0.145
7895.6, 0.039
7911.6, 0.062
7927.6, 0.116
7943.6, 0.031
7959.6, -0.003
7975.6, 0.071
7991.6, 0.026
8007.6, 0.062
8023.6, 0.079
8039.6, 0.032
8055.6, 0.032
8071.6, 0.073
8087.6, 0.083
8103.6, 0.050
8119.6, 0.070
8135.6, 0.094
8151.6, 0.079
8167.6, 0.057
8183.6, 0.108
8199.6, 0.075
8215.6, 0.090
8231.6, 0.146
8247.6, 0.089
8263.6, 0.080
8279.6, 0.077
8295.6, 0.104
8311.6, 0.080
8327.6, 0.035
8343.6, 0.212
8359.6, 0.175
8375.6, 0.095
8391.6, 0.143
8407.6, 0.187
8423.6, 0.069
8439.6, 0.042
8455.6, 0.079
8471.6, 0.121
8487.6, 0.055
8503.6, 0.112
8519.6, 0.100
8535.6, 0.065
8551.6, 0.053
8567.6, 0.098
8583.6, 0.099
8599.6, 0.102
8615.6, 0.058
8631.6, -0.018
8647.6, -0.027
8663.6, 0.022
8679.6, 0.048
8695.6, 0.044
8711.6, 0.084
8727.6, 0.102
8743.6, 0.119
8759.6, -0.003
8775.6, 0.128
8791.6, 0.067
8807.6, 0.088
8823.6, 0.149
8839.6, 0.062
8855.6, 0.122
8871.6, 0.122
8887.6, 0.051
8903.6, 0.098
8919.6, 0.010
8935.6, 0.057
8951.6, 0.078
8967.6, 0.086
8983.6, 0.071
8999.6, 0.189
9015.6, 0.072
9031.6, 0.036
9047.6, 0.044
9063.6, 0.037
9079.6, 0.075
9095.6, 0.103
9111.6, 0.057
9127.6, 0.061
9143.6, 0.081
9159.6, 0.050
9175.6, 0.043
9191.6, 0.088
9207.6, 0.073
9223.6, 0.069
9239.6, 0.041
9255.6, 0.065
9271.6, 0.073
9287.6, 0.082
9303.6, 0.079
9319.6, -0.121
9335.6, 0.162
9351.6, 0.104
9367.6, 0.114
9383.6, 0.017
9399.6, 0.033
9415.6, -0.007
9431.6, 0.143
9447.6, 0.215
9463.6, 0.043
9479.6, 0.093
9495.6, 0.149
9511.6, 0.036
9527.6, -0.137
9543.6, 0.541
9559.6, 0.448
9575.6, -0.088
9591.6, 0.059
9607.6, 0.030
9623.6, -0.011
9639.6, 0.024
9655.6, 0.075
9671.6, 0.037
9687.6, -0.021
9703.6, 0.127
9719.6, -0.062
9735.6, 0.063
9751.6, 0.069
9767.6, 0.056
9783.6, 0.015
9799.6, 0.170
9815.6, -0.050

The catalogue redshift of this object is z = 1.56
